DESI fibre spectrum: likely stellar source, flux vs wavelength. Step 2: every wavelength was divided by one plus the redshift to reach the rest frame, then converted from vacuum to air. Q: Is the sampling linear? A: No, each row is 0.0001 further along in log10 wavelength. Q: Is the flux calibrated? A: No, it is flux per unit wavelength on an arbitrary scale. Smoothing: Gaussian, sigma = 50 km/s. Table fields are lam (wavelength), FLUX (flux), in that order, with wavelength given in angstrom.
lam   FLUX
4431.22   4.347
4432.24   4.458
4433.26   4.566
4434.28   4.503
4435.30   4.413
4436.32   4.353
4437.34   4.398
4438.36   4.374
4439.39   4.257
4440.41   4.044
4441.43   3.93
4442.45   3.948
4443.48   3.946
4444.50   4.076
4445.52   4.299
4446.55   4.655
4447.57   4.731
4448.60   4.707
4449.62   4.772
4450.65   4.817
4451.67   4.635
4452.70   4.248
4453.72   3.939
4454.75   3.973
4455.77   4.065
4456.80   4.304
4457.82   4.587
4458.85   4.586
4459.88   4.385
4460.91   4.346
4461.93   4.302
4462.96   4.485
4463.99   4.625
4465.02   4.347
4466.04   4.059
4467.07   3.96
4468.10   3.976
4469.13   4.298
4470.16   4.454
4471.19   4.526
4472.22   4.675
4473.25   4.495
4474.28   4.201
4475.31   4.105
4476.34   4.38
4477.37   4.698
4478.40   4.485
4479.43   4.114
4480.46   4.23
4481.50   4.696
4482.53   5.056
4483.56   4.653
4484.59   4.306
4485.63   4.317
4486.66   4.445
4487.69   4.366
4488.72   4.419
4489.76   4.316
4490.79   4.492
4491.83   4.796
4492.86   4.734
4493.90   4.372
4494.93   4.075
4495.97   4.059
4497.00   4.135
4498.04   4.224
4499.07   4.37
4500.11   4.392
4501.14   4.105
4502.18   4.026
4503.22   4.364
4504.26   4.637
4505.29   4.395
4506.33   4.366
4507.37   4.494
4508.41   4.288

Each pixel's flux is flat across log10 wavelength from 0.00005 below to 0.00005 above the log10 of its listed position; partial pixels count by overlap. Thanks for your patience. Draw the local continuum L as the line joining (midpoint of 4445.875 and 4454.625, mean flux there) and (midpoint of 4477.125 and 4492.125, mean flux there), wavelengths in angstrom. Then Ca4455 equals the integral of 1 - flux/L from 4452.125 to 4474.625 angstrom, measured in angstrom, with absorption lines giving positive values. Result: 1.0 angstrom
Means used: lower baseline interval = 4.53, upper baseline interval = 4.48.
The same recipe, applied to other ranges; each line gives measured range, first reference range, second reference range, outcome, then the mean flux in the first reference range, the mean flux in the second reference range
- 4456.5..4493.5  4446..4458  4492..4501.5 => -0.44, 4.45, 4.3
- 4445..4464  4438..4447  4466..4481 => -0.99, 4.16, 4.32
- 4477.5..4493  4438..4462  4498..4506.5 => -0.60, 4.33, 4.33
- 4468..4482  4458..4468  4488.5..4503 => -0.20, 4.34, 4.32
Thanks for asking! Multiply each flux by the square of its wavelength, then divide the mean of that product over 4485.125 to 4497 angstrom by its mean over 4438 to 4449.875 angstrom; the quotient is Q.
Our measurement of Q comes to 1.0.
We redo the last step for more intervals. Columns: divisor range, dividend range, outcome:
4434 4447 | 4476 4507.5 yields 1.06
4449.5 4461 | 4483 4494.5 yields 1.04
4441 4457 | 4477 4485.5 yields 1.06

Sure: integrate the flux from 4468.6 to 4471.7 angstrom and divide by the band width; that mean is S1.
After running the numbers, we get 4.42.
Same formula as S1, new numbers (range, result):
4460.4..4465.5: 4.42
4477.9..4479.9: 4.31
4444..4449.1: 4.49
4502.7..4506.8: 4.44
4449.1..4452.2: 4.74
